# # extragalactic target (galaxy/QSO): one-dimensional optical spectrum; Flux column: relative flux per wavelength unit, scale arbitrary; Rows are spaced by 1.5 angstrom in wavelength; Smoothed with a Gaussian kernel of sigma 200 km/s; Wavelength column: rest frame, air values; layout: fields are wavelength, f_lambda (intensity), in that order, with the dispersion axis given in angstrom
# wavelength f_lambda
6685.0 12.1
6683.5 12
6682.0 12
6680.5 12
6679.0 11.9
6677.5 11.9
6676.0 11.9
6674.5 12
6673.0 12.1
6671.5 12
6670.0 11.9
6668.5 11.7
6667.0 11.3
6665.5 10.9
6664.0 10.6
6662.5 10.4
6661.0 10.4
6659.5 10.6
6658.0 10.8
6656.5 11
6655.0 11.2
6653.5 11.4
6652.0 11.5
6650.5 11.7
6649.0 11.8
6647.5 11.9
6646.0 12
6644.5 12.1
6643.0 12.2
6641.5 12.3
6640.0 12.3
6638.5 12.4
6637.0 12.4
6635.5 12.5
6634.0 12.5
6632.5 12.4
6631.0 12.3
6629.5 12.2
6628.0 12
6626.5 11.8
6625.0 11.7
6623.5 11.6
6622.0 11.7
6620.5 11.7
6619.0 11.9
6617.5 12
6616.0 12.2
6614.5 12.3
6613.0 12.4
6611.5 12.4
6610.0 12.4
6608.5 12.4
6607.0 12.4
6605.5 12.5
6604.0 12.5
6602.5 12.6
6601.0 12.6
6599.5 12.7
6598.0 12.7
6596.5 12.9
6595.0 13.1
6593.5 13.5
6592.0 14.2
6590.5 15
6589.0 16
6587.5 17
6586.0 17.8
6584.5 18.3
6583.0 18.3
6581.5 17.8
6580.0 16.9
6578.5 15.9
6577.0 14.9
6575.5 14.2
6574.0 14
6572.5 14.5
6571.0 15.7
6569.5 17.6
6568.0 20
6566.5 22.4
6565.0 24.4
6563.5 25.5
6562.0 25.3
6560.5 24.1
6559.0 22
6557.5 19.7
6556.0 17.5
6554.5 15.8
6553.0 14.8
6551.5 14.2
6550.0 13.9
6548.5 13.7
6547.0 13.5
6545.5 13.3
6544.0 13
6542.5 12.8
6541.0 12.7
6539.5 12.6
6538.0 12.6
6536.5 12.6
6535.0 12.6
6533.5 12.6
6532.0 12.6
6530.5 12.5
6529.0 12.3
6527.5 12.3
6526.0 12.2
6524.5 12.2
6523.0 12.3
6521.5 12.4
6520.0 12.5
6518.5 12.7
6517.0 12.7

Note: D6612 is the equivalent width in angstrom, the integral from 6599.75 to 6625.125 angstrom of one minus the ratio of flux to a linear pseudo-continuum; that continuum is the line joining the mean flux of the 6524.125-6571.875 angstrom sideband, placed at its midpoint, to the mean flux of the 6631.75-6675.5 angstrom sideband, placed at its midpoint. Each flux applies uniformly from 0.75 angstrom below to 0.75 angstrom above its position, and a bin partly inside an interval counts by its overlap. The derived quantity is 2.12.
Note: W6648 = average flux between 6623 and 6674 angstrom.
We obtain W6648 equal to 11.7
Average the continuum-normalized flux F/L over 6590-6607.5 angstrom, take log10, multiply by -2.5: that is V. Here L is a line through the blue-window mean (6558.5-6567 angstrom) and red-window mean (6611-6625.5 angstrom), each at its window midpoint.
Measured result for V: 0.24 mag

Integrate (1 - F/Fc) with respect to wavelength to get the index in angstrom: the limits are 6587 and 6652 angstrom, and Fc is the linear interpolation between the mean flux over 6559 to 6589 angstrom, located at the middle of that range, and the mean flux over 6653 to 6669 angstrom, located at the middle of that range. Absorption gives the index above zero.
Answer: 8.7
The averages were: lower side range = 18.7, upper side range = 10.9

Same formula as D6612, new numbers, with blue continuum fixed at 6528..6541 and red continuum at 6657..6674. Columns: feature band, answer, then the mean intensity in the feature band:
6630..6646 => -1.2 angstrom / 12.3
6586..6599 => -2.8 angstrom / 14.5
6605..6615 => -0.6 angstrom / 12.4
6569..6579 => -2.5 angstrom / 15.2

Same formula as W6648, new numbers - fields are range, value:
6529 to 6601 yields 15.9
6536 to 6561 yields 15.2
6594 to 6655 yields 12.2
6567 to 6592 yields 16.5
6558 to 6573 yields 21.2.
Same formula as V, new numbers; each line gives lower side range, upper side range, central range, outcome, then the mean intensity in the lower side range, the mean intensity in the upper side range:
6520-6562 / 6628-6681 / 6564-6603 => -0.196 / 14.3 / 11.7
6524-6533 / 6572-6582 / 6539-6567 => -0.237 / 12.4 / 15.4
